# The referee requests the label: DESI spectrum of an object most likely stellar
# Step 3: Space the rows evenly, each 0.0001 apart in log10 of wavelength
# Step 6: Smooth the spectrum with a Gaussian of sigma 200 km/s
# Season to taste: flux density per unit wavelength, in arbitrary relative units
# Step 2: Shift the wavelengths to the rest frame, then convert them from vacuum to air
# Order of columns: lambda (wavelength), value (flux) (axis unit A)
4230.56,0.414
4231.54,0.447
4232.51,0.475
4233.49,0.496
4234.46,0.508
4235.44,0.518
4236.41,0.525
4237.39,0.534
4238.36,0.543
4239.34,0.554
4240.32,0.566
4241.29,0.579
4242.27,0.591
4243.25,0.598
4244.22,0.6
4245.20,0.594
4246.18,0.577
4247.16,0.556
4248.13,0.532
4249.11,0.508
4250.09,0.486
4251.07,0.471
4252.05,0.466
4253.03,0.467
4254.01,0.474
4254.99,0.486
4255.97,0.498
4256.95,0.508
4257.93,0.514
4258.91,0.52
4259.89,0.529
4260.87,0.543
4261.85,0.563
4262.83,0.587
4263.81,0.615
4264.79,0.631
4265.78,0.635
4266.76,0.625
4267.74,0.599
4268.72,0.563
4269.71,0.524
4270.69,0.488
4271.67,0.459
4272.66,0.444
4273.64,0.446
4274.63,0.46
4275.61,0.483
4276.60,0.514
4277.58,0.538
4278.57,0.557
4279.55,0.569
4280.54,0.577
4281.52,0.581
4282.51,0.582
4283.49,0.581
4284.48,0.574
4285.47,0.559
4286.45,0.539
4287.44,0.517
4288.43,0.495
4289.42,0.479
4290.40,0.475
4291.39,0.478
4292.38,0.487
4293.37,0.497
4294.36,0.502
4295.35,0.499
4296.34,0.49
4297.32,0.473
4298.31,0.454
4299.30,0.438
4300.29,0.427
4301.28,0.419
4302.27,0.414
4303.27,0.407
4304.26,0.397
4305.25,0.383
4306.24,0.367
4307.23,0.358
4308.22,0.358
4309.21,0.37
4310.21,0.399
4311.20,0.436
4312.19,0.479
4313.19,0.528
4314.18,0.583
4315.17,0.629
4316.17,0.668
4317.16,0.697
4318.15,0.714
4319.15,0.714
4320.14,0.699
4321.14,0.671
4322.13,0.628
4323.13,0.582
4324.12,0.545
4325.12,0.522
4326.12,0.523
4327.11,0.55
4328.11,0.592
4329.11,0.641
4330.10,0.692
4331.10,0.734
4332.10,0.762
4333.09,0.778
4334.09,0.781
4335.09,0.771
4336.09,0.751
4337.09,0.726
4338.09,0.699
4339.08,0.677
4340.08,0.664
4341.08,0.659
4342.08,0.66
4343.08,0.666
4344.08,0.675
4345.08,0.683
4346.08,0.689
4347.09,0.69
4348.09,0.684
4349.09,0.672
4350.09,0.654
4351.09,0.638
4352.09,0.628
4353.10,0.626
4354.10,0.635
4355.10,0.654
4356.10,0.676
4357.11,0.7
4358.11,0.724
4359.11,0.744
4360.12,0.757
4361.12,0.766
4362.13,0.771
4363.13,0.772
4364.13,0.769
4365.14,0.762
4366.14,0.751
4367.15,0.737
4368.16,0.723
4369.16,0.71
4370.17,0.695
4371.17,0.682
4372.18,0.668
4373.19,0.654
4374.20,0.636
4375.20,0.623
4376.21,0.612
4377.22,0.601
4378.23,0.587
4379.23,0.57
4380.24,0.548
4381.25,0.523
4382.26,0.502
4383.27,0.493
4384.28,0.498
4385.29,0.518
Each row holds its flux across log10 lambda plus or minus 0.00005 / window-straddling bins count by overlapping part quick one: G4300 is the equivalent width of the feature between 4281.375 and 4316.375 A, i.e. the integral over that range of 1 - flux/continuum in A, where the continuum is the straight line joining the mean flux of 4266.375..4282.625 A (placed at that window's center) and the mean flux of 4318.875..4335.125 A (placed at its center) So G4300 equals 6.33 A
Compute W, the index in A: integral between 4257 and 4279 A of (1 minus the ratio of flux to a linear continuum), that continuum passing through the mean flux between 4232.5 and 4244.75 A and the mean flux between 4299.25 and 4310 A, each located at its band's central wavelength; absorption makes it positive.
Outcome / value -2.7 A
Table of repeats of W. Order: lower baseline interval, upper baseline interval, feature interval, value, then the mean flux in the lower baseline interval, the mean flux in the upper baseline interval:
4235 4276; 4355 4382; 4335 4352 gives -0.9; 0.535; 0.681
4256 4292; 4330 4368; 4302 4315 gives 4.0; 0.537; 0.707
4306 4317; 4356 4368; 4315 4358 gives -4.5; 0.48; 0.745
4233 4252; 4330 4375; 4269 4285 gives 1.9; 0.542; 0.703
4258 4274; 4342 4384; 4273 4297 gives 2.2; 0.548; 0.666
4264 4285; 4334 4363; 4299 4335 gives 4.4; 0.545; 0.694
